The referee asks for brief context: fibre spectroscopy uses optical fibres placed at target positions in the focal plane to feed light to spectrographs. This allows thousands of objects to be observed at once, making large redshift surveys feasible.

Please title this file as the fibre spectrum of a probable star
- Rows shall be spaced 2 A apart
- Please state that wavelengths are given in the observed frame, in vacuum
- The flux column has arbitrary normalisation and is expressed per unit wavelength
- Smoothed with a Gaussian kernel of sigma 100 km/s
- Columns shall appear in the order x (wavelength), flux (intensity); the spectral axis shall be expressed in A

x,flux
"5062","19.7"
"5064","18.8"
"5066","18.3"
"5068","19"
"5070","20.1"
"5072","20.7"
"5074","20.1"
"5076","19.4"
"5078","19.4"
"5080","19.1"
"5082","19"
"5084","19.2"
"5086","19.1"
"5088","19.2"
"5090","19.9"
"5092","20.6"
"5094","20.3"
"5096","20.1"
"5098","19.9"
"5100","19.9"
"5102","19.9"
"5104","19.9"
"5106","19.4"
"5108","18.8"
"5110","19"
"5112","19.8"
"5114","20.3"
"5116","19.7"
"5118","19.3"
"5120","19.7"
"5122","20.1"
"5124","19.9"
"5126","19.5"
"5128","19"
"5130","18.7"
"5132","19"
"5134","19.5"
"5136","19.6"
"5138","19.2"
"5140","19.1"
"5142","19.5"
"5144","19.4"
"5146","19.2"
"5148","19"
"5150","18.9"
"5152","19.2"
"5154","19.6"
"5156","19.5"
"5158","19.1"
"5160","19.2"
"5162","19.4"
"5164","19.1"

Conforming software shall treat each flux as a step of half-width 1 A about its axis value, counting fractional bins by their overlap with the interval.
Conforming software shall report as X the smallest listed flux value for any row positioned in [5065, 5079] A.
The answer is 18.3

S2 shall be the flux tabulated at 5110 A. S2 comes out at 19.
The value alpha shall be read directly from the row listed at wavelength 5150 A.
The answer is 18.9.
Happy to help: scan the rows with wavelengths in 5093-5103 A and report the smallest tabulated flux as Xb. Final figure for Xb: 19.9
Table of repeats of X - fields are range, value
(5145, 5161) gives 18.9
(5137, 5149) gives 19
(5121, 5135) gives 18.7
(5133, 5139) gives 19.2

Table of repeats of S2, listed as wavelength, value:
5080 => 19.1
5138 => 19.2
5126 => 19.5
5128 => 19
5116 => 19.7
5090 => 19.9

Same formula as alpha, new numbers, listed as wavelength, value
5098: 19.9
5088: 19.2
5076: 19.4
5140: 19.1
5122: 20.1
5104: 19.9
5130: 18.7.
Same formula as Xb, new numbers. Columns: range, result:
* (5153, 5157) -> 19.5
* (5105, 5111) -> 18.8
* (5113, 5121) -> 19.3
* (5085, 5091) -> 19.1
